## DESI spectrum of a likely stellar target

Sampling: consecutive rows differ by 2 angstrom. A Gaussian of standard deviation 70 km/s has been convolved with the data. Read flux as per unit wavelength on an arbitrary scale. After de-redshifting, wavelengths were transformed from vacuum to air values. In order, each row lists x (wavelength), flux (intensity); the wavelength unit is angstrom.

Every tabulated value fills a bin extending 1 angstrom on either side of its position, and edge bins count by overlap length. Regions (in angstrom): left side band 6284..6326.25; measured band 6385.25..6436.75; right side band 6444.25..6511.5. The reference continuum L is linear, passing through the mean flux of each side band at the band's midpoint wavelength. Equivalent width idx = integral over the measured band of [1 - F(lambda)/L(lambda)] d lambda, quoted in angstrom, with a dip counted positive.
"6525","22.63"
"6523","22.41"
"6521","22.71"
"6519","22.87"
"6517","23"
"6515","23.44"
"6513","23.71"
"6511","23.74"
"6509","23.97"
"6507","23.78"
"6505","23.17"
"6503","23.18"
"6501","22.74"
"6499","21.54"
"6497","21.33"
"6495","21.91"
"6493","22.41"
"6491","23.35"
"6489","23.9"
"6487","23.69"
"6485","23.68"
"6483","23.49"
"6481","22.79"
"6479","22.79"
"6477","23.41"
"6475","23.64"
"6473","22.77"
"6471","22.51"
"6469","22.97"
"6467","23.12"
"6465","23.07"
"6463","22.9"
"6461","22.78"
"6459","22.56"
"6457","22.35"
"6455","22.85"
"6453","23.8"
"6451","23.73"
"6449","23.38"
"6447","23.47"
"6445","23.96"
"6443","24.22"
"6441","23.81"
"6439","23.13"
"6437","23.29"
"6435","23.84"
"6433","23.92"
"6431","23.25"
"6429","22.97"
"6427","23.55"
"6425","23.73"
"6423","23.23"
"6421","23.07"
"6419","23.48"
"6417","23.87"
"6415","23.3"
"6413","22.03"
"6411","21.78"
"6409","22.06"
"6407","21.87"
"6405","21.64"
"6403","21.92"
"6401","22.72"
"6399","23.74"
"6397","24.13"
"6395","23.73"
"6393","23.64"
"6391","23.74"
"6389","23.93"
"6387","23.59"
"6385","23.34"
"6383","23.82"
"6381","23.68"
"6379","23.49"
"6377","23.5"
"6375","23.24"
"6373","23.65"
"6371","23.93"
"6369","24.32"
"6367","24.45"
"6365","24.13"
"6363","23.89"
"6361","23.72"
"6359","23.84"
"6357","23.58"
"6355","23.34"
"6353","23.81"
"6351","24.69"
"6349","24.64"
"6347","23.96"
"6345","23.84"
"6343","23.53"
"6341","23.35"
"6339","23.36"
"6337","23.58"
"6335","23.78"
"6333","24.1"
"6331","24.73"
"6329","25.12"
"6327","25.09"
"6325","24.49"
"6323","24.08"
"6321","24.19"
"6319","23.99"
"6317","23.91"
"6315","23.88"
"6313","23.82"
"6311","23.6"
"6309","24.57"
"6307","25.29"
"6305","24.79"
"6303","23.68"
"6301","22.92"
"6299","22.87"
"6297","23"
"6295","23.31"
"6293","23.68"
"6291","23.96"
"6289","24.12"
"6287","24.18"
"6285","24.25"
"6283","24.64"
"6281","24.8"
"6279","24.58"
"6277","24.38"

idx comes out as 0.56 angstrom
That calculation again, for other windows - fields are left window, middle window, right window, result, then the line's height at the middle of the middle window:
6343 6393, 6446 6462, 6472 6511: 0.1 angstrom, 23.3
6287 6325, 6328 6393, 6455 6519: -0.6 angstrom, 23.6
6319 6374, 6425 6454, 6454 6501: -0.5 angstrom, 23.2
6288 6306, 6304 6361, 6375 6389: -1.2 angstrom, 23.6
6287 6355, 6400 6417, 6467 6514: 0.9 angstrom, 23.5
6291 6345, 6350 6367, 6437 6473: -0.1 angstrom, 23.7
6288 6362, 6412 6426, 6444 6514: 0.1 angstrom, 23.4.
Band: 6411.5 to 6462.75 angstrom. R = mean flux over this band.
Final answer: 23.3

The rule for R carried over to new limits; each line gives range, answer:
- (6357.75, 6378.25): 23.9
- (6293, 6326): 23.9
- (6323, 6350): 24.1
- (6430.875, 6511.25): 23.2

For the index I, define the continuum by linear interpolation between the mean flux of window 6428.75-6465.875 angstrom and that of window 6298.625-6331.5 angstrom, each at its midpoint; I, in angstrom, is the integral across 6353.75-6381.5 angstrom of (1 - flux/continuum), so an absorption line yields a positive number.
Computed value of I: 0.1 angstrom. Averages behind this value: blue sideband 24.2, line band 23.8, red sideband 23.3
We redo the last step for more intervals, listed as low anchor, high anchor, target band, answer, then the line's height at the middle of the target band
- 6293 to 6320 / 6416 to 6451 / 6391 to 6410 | 0.6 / 23.6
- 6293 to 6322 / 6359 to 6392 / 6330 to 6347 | 0.0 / 23.8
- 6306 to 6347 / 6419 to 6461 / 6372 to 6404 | 0.3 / 23.7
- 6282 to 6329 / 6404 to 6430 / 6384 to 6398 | -0.4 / 23.1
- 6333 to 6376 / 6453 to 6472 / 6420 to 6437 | -0.2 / 23.2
